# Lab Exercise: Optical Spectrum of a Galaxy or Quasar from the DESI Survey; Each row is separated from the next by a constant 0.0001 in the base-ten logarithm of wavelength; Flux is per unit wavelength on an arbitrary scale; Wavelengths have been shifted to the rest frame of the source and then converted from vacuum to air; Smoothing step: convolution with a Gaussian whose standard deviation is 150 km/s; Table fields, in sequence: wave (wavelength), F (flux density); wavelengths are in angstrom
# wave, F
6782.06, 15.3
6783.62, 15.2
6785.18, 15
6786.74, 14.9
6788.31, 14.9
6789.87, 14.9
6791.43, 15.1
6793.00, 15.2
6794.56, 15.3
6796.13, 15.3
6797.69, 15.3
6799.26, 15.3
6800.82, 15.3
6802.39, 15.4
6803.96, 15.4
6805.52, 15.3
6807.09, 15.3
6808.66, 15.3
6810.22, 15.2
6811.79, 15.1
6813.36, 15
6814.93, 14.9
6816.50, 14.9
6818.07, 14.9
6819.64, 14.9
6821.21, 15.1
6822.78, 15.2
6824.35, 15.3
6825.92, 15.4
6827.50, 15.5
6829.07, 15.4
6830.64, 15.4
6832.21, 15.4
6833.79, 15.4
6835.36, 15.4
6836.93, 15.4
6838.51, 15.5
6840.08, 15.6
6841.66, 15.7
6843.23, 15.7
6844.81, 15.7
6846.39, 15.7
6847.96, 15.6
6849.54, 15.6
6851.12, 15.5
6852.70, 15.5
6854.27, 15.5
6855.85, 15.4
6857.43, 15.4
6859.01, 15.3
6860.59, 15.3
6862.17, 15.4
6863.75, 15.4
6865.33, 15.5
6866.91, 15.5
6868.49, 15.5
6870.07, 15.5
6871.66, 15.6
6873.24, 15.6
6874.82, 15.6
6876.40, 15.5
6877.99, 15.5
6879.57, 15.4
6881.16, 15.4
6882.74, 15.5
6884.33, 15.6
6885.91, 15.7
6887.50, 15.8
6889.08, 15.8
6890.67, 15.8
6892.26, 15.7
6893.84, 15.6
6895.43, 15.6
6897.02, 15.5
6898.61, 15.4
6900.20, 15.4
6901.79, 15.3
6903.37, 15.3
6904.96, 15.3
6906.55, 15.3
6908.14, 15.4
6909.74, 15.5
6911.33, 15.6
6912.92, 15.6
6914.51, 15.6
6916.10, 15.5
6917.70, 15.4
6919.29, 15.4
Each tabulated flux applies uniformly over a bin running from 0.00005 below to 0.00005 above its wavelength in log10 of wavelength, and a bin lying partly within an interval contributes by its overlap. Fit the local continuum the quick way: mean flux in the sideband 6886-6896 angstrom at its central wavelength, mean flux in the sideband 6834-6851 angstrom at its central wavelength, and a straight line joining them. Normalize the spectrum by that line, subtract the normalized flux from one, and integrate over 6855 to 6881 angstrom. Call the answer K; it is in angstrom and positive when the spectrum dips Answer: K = 0.32 angstrom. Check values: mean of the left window 15.6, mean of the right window 15.7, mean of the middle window 15.5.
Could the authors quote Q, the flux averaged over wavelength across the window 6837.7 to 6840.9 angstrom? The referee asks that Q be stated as 15.5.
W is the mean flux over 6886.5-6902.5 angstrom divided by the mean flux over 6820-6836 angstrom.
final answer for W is 1.0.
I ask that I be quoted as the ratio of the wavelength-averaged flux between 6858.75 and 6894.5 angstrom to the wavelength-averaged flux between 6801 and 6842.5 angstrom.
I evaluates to 1.02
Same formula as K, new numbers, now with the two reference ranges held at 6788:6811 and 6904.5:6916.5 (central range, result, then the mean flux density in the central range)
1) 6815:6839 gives 0.1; 15.3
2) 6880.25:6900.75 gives -0.2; 15.6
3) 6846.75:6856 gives -0.1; 15.5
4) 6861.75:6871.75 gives -0.1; 15.5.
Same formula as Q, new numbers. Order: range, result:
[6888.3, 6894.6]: 15.7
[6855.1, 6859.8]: 15.4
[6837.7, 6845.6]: 15.6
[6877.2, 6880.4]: 15.4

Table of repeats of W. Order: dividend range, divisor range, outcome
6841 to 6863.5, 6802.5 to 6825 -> 1.03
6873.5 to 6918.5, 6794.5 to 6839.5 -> 1.02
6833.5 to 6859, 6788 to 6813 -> 1.02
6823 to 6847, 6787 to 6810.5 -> 1.02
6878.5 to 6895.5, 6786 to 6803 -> 1.03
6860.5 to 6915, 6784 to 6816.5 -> 1.02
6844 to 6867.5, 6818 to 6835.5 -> 1.01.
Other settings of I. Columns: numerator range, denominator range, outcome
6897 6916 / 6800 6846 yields 1.01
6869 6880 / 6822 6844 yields 1.01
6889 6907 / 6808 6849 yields 1.01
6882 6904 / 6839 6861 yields 1.00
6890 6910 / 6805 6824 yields 1.02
